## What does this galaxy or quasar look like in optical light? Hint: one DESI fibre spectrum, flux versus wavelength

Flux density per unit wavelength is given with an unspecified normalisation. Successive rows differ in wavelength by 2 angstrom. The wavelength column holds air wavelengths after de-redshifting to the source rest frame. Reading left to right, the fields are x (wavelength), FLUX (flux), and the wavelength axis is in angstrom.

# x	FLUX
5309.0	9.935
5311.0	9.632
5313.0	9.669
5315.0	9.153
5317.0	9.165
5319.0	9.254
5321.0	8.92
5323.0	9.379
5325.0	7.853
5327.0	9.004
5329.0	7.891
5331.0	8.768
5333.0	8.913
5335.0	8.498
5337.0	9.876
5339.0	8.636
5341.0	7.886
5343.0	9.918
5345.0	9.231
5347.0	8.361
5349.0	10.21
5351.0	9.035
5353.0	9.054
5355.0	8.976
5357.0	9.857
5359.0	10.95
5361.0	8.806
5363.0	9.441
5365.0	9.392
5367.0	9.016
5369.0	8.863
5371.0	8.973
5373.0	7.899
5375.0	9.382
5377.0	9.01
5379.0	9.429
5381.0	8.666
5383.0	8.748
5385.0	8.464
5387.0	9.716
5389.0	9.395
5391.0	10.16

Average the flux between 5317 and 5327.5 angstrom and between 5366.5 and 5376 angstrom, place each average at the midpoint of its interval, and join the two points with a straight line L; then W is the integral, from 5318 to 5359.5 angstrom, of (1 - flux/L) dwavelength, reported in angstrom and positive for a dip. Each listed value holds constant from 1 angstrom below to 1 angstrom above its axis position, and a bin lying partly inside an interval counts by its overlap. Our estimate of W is -0.8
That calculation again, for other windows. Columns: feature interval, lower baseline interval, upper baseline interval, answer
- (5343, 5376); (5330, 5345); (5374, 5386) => -1.1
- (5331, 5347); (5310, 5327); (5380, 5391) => 0.3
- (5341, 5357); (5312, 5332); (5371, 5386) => -0.6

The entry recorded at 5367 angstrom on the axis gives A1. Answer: 9.016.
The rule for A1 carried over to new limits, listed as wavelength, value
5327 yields 9.004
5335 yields 8.498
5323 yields 9.379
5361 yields 8.806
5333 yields 8.913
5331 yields 8.768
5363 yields 9.441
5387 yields 9.716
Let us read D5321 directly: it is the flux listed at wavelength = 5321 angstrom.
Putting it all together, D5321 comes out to 8.92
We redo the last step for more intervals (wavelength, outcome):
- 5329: 7.891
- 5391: 10.16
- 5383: 8.748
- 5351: 9.035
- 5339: 8.636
